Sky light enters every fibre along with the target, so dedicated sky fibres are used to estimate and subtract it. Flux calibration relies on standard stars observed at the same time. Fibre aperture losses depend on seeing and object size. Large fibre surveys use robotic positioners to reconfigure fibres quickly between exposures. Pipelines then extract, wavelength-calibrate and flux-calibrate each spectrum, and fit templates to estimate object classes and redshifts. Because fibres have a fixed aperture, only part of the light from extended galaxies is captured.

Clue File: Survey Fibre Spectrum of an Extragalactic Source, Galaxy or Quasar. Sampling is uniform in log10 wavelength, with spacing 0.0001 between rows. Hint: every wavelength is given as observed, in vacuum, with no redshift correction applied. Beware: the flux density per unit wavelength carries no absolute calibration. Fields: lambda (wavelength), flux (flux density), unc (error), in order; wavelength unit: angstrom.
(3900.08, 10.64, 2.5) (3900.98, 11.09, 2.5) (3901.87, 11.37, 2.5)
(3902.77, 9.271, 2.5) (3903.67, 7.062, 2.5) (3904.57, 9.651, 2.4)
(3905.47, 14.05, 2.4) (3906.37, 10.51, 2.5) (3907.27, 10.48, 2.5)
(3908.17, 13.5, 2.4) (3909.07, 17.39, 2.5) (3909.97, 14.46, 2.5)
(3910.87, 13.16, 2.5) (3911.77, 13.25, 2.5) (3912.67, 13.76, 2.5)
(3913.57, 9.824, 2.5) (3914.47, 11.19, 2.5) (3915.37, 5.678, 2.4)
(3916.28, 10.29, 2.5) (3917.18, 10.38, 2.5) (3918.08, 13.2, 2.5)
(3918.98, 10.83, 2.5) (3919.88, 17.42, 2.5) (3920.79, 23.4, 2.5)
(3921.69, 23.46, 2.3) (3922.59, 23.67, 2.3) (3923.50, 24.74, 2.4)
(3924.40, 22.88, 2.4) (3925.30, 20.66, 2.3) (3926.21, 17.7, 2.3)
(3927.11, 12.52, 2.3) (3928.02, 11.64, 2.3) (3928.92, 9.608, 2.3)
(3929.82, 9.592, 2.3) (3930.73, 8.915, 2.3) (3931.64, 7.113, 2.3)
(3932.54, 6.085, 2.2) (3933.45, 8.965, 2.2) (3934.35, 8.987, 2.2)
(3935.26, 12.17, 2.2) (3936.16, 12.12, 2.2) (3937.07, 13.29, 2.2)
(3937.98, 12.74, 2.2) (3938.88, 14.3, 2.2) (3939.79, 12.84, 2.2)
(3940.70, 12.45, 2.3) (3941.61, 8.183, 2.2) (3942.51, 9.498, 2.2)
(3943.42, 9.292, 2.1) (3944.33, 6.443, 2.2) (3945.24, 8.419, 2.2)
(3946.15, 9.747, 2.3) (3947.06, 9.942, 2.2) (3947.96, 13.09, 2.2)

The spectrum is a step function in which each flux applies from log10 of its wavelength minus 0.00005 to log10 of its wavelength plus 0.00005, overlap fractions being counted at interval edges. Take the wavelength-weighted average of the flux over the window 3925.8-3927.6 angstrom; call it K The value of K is 15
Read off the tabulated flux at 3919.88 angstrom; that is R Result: 17.42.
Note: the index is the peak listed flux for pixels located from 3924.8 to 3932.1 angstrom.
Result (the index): 20.66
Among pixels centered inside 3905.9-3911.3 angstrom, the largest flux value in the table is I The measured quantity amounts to 17.39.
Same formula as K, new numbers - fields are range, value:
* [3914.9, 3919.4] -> 10.1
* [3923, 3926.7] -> 21.4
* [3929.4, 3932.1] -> 8.5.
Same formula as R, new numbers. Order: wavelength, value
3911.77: 13.25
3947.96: 13.09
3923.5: 24.74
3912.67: 13.76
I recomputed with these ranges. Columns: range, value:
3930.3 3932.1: 8.915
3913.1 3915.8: 11.19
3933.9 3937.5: 13.29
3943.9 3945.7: 8.419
